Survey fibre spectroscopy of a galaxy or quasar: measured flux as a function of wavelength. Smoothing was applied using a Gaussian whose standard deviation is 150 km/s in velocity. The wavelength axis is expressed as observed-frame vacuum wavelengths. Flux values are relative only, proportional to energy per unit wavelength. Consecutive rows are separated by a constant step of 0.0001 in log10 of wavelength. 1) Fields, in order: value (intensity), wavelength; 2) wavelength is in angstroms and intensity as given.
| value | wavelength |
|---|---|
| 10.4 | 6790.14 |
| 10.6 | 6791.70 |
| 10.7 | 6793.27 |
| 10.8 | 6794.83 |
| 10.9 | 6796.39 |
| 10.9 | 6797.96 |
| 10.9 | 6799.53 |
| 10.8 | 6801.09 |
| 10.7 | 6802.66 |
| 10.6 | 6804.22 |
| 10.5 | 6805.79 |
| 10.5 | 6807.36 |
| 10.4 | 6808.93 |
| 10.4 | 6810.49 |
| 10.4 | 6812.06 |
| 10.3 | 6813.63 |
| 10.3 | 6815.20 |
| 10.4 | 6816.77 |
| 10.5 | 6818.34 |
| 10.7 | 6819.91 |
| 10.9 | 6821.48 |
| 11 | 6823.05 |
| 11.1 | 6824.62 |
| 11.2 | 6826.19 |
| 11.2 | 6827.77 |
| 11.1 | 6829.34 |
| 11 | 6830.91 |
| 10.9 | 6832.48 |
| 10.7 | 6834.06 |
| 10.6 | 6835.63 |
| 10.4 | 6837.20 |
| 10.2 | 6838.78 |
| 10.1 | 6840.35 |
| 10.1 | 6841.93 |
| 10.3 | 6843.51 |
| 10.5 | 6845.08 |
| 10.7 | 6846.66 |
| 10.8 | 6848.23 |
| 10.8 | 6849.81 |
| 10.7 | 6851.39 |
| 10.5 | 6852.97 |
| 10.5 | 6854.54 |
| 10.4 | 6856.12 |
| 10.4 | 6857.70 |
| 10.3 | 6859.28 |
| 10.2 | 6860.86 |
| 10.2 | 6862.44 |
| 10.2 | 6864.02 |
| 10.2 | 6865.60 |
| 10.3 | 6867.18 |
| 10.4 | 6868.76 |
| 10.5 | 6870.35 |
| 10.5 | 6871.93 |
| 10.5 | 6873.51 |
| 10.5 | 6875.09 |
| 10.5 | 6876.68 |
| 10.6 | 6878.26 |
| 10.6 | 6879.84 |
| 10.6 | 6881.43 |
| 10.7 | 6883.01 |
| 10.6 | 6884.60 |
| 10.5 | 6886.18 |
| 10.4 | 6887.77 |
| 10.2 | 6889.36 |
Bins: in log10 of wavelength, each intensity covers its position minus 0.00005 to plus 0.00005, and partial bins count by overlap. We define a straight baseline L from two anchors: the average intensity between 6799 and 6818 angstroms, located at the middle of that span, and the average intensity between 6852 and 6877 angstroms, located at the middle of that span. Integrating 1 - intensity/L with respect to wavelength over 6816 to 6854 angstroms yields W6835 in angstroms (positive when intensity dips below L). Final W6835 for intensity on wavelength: -0.8 angstroms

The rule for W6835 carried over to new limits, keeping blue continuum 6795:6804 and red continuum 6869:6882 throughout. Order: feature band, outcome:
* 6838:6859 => 0.3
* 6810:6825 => 0.2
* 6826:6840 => -0.1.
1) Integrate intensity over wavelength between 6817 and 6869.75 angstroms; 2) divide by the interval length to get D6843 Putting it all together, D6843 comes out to 10.6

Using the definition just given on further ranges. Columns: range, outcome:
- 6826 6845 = 10.6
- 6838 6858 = 10.5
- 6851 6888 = 10.4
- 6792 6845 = 10.6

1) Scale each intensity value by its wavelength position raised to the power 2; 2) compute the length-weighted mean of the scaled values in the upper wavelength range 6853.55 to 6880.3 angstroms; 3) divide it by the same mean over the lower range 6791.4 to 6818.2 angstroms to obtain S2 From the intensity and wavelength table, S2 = 1.0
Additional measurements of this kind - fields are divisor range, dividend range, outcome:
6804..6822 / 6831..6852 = 1.01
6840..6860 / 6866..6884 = 1.01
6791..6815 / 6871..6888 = 1.02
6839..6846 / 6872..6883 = 1.04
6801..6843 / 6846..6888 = 1.00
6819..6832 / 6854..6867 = 0.94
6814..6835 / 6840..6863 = 0.97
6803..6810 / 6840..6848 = 1.00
